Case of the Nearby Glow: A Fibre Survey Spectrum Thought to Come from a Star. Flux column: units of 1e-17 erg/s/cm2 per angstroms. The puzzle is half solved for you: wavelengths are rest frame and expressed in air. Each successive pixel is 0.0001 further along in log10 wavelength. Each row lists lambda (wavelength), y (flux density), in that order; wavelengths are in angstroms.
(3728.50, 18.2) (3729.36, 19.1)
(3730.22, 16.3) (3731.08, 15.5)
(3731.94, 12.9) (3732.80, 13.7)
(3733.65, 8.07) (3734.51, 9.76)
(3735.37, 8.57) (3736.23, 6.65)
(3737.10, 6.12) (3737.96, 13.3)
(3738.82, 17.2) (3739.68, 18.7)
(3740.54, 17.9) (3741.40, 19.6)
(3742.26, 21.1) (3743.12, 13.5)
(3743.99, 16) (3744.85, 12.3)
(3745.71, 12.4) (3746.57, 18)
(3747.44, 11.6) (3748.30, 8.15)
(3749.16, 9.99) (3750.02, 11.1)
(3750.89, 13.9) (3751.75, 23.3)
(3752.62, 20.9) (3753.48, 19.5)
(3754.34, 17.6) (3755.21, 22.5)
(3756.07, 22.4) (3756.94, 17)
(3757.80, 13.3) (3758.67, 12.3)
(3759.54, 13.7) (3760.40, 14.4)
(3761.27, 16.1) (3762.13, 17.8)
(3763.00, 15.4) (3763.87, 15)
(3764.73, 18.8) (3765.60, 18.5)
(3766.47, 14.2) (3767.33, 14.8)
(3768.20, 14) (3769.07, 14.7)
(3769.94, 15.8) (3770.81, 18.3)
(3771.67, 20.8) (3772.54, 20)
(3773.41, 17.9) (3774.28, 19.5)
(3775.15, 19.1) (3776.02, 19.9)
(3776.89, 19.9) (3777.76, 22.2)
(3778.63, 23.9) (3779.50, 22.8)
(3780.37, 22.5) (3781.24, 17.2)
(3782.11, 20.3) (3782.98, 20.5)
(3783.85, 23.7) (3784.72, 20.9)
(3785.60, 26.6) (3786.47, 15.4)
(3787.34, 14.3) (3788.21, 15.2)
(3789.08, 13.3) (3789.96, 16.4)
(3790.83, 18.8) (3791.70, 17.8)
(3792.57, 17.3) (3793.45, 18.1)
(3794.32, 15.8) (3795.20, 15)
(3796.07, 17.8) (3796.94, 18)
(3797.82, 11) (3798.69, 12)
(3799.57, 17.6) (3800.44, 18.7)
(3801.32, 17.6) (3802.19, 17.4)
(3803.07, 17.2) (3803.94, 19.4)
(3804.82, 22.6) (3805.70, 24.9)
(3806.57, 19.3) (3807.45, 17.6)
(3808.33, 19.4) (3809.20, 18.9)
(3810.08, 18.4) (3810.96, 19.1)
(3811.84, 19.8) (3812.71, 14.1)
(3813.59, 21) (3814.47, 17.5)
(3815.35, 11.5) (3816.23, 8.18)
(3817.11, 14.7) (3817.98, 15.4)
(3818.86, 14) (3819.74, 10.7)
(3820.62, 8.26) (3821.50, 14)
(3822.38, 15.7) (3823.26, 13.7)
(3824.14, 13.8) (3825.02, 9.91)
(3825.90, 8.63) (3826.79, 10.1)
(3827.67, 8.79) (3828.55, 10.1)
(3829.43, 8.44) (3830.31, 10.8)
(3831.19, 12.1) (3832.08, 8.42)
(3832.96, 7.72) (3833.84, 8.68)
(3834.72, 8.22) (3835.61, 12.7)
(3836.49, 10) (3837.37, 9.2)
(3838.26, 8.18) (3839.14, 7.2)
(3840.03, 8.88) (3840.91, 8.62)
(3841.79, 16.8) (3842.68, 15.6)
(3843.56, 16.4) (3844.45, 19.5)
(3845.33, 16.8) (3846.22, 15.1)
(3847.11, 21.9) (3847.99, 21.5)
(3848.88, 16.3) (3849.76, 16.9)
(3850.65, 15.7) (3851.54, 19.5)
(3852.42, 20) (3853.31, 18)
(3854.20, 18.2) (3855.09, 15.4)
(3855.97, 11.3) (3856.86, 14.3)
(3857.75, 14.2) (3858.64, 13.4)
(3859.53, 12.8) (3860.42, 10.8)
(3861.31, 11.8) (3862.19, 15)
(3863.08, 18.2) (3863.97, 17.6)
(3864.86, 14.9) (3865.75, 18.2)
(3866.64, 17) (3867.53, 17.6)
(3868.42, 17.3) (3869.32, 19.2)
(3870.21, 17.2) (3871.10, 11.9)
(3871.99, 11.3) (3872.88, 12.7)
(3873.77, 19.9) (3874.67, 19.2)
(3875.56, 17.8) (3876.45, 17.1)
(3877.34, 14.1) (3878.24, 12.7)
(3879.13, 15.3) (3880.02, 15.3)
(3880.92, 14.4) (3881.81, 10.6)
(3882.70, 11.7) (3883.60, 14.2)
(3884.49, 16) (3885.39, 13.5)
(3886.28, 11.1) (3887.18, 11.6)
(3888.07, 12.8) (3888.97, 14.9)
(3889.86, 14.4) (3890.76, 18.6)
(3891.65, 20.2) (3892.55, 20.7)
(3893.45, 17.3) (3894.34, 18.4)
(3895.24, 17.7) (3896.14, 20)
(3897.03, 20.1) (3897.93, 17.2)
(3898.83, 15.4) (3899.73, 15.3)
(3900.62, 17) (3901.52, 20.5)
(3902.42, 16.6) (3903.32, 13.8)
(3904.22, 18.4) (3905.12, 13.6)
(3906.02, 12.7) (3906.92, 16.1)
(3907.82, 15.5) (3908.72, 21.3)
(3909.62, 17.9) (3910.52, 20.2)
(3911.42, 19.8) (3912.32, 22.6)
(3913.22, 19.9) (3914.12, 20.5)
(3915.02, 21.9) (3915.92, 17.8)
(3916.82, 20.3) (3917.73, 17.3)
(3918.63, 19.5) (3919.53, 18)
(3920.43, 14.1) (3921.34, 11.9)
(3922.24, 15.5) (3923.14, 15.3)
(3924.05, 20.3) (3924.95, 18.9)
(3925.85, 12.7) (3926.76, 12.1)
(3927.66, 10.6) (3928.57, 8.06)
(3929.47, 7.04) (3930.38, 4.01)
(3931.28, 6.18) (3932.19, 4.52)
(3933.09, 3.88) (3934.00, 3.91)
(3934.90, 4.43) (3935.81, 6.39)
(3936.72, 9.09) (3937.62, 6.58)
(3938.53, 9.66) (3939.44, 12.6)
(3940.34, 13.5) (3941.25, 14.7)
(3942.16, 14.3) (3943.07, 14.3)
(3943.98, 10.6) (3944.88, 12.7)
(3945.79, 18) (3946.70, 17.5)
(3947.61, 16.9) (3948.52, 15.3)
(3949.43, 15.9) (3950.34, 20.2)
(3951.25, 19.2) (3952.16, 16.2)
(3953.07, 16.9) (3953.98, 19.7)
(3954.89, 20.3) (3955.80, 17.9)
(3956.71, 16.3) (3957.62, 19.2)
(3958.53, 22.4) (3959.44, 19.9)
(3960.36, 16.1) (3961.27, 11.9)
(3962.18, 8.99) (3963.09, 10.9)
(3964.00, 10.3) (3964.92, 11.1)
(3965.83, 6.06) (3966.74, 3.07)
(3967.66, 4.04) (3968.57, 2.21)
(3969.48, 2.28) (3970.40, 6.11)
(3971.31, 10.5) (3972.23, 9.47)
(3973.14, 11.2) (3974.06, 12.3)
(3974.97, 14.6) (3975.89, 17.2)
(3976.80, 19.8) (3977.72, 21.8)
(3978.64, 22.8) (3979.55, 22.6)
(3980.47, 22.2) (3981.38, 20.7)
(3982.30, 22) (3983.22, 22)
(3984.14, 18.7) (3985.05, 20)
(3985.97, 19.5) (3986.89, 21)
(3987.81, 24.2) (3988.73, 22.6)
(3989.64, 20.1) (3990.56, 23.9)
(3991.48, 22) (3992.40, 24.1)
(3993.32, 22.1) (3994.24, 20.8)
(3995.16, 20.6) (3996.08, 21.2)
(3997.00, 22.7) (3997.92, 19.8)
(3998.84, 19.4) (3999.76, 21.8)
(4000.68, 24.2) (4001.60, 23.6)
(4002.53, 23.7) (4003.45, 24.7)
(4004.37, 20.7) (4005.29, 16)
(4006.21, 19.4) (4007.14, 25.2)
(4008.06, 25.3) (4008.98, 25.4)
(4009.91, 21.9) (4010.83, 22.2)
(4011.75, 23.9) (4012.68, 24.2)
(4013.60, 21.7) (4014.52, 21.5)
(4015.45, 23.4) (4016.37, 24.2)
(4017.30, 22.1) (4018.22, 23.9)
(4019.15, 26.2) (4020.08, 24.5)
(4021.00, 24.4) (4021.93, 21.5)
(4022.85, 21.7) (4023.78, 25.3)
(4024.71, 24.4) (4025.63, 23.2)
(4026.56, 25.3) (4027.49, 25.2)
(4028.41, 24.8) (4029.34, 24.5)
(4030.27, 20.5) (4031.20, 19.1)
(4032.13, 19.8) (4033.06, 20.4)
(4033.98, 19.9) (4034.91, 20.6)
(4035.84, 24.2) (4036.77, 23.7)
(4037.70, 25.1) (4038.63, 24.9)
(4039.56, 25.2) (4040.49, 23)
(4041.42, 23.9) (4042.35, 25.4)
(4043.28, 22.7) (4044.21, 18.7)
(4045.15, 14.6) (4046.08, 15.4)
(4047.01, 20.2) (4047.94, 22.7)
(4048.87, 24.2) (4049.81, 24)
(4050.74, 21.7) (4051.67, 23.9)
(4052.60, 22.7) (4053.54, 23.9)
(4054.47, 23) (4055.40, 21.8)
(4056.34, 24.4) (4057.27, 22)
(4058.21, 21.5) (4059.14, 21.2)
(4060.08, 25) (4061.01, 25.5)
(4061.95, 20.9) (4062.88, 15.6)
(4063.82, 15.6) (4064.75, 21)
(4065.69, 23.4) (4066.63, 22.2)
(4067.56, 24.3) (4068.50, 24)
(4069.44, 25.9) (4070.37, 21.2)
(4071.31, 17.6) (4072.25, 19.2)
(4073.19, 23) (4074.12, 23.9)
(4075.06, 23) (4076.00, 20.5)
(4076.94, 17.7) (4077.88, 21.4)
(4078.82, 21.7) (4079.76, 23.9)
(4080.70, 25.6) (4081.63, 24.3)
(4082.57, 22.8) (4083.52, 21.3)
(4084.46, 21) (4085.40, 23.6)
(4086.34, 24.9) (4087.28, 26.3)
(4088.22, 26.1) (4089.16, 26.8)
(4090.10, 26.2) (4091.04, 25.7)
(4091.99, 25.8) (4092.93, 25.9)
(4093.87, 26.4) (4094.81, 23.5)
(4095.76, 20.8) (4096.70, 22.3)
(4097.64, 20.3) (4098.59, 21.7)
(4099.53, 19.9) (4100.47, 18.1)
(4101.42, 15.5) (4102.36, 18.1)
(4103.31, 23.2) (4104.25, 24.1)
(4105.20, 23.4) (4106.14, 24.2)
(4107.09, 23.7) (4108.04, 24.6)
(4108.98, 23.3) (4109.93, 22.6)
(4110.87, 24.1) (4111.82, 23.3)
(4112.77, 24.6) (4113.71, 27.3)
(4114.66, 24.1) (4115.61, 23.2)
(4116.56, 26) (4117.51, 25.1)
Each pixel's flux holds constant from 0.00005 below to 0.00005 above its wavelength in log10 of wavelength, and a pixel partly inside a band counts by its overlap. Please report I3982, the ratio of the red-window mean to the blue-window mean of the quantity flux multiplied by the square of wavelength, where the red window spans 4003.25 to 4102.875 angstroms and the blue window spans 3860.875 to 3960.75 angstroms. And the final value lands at 1.58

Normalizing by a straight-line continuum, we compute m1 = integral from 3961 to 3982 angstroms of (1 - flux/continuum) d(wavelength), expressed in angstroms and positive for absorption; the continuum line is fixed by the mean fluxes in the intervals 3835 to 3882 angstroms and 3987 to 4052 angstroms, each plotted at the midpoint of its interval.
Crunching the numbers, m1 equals 8.3 angstroms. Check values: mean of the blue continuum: 15.1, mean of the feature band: 12.4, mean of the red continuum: 22.5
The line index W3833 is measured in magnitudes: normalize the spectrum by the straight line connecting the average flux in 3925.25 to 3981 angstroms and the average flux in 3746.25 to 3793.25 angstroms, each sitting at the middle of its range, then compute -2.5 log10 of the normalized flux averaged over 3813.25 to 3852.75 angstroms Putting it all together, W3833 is 0.21 mag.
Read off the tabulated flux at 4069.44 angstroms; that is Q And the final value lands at 25.9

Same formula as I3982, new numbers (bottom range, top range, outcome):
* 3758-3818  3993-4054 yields 1.44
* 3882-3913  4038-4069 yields 1.43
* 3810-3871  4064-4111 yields 1.83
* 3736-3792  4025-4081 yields 1.50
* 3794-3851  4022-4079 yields 1.72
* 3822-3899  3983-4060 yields 1.67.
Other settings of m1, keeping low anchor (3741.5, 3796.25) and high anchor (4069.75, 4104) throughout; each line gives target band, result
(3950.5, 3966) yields 3.5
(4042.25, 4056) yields 0.2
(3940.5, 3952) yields 2.5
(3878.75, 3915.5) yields 5.2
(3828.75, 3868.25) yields 9.7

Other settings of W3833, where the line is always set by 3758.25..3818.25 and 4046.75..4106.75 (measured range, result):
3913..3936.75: 0.486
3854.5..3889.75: 0.280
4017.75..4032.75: -0.082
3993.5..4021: -0.060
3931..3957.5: 0.473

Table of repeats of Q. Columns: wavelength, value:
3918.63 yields 19.5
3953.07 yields 16.9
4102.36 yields 18.1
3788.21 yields 15.2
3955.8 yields 17.9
